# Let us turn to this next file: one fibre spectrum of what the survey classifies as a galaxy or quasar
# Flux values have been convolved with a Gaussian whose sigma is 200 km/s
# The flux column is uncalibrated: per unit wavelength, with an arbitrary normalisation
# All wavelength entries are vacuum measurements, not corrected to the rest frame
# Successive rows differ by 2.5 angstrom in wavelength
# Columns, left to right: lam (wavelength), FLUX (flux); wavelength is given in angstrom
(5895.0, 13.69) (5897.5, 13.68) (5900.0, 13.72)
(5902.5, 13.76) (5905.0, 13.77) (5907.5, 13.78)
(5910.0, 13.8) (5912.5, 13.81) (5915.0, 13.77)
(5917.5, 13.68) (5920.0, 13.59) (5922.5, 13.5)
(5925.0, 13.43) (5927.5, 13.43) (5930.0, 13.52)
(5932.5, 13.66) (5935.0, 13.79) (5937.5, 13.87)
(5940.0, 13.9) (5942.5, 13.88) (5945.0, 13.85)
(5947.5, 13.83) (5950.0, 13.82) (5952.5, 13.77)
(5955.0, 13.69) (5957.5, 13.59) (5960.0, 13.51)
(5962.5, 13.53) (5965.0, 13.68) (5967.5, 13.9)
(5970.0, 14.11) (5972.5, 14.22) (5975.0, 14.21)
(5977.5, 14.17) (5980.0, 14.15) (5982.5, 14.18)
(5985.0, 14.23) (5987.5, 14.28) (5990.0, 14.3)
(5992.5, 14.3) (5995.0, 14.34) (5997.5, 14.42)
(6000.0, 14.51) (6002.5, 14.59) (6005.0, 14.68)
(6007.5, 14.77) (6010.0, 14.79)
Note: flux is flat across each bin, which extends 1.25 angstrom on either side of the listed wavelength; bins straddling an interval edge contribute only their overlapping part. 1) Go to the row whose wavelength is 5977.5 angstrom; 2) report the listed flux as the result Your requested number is 14.17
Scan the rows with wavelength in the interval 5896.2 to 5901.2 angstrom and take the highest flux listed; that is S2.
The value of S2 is 13.72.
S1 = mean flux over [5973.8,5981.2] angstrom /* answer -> 14.2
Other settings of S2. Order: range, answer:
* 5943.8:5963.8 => 13.85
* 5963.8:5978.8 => 14.22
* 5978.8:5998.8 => 14.42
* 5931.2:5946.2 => 13.9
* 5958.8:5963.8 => 13.53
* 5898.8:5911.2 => 13.8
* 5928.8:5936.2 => 13.79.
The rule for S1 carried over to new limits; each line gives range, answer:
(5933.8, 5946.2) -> 13.9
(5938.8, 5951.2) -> 13.9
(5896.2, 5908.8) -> 13.7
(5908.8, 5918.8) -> 13.8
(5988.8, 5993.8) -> 14.3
